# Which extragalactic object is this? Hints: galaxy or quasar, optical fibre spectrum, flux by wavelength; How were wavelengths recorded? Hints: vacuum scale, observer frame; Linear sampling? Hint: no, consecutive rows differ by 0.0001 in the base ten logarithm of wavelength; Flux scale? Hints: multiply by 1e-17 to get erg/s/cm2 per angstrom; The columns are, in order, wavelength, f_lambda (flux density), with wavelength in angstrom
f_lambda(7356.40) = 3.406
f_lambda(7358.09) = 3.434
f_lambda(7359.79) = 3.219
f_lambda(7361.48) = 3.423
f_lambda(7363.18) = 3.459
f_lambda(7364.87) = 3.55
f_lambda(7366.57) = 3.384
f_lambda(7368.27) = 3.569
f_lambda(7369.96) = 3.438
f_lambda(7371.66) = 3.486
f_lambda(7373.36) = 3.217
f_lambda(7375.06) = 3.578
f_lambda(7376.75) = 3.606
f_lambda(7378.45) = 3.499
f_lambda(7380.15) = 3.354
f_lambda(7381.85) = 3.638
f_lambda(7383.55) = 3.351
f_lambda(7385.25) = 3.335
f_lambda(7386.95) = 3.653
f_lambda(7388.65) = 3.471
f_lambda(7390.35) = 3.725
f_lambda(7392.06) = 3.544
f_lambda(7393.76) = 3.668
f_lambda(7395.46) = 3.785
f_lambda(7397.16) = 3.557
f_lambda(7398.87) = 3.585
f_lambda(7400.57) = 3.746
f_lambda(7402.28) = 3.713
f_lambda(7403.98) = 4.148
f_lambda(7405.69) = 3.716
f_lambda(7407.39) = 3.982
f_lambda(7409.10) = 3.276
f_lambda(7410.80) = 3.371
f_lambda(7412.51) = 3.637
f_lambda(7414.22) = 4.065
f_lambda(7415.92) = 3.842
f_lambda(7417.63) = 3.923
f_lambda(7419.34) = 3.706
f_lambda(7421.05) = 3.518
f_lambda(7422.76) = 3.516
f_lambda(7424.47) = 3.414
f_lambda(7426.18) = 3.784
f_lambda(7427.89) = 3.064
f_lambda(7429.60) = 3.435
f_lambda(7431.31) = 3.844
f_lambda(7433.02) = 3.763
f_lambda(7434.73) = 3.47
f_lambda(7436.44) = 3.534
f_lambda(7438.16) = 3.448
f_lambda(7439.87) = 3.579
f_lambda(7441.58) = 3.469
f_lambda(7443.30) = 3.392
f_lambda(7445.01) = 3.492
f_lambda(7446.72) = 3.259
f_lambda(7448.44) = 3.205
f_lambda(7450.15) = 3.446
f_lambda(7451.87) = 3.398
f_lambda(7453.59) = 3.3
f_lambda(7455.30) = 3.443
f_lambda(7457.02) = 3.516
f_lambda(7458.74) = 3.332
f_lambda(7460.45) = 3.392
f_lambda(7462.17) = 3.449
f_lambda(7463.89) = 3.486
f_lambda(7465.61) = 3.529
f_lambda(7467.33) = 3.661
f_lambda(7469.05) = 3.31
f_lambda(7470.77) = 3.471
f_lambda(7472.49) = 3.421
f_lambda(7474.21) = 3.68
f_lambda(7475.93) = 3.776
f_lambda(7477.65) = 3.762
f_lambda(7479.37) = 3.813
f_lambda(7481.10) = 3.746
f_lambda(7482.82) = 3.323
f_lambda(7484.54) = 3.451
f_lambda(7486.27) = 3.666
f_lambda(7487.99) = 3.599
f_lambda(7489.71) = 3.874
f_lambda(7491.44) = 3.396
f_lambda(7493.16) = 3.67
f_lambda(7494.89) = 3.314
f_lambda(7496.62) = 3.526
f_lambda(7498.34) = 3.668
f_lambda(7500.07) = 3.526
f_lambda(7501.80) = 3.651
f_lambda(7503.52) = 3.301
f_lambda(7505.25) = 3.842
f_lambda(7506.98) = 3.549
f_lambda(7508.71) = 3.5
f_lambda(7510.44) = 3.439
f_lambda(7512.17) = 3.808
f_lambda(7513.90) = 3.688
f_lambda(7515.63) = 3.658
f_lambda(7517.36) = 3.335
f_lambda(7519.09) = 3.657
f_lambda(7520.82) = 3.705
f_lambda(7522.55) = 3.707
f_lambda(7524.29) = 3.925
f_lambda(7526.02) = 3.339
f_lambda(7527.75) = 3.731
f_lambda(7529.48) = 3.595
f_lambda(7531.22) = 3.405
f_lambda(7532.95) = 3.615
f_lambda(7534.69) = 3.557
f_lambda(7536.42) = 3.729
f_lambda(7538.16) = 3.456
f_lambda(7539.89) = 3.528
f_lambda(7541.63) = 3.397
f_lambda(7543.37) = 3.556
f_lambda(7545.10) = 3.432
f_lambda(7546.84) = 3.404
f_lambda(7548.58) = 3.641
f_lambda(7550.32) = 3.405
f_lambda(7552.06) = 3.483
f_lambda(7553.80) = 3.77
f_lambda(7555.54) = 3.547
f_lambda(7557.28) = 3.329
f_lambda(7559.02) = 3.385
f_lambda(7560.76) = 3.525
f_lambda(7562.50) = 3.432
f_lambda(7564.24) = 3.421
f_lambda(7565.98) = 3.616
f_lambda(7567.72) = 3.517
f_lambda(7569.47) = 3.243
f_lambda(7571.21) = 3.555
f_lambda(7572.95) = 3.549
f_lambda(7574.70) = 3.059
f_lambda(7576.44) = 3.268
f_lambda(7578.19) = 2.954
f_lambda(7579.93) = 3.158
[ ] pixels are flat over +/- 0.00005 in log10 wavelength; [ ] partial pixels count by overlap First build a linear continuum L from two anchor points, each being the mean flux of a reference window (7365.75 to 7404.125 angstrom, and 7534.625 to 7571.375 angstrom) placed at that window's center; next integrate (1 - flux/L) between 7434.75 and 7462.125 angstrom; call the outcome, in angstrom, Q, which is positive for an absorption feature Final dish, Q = 0.91 angstrom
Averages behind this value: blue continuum 3.56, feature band 3.42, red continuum 3.49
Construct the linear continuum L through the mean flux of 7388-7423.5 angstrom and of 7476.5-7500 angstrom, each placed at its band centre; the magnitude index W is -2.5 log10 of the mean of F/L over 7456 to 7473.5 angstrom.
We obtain 0.05 mag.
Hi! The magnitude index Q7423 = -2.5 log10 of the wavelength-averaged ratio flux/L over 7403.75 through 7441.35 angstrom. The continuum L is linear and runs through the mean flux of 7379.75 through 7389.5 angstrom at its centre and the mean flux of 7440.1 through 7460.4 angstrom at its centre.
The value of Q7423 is -0.06 mag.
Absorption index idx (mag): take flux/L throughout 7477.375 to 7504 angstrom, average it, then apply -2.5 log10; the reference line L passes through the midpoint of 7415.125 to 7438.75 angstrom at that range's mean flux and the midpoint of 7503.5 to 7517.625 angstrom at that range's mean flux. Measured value 0.004 mag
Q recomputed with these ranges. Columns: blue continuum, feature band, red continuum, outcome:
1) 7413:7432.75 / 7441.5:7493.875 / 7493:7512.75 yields 1.31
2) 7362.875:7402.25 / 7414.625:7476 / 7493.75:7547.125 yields 0.73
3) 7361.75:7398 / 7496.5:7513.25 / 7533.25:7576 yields -0.45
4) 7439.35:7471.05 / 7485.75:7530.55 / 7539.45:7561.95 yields -1.81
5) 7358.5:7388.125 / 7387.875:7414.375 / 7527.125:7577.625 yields -1.66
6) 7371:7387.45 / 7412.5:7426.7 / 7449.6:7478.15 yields -0.96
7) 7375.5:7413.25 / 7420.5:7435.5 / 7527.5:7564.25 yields 0.22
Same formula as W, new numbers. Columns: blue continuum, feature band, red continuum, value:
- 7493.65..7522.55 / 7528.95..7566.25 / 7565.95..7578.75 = -0.02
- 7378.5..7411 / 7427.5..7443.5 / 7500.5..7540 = 0.03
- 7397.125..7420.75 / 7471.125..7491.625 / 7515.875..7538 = 0.01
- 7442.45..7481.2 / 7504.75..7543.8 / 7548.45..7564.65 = -0.03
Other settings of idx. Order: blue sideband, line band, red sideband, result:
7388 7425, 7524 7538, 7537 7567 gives -0.022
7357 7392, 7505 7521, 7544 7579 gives -0.051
